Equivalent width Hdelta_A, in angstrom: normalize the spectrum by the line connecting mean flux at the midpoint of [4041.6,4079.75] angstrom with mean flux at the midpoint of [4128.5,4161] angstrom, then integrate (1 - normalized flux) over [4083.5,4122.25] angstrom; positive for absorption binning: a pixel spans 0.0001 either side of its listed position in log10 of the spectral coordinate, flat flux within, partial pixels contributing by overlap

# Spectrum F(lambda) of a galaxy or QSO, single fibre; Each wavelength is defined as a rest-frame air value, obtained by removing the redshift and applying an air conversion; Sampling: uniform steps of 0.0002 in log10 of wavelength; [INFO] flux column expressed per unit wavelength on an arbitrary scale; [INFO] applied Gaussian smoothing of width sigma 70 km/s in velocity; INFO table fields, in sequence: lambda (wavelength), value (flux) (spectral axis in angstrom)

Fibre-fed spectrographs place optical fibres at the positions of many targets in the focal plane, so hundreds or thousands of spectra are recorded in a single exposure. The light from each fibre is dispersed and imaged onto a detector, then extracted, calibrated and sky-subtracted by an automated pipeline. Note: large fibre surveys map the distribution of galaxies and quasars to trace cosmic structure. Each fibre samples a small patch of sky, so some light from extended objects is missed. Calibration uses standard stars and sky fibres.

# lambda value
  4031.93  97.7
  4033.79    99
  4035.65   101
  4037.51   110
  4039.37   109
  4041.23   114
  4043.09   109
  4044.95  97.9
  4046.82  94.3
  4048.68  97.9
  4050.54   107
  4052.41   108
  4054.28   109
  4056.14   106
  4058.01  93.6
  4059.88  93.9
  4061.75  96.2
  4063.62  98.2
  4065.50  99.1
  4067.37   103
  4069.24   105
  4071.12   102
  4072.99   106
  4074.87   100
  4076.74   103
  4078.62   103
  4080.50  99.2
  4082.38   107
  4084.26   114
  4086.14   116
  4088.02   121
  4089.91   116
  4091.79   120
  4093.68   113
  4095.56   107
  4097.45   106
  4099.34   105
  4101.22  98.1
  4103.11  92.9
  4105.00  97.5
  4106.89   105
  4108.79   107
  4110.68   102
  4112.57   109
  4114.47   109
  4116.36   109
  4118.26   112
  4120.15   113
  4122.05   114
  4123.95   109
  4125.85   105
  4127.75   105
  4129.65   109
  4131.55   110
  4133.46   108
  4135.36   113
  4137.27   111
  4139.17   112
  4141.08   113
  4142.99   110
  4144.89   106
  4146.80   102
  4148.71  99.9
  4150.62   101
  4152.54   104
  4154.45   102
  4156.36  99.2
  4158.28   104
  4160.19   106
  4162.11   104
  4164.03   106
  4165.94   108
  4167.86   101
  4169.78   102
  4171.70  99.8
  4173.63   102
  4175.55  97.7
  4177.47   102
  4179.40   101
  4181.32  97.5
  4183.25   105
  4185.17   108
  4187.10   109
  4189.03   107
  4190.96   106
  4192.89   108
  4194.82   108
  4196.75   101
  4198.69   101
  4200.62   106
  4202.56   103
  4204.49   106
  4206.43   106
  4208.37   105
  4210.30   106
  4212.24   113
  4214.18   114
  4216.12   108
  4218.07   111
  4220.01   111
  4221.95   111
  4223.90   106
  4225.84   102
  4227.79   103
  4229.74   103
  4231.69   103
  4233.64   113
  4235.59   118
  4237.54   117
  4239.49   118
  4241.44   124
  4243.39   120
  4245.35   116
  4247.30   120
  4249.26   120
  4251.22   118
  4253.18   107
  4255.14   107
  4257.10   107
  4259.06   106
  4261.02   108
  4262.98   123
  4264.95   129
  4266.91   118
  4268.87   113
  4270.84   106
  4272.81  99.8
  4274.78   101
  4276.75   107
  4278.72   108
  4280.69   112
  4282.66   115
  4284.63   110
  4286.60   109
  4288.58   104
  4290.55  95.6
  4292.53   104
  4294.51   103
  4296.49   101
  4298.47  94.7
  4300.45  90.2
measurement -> -1.73 angstrom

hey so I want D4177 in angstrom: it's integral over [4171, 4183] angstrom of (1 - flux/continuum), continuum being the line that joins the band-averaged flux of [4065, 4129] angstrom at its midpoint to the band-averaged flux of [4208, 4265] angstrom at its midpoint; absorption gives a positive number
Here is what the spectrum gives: 1.04 angstrom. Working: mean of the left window 107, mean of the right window 112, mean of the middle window 100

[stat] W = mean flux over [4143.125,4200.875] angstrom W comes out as 104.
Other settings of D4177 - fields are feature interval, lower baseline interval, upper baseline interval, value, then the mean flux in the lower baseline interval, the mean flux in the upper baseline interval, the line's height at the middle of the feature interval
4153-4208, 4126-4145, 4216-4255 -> 3.5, 110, 112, 111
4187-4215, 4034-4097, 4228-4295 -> 0.7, 105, 111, 109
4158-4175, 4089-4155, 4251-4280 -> 0.7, 107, 110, 108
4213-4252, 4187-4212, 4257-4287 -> -1.7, 106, 111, 108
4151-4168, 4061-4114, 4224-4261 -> 0.7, 105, 112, 109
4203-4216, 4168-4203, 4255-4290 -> -0.3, 103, 110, 105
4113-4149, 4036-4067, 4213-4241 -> -1.0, 103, 110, 106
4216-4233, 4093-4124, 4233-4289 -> 0.7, 106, 113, 111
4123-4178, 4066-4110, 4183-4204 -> 0.4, 106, 106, 106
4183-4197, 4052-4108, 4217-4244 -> 0.3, 105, 111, 110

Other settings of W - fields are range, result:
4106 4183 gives 106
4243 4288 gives 112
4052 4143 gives 107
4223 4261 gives 112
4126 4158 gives 106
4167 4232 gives 105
